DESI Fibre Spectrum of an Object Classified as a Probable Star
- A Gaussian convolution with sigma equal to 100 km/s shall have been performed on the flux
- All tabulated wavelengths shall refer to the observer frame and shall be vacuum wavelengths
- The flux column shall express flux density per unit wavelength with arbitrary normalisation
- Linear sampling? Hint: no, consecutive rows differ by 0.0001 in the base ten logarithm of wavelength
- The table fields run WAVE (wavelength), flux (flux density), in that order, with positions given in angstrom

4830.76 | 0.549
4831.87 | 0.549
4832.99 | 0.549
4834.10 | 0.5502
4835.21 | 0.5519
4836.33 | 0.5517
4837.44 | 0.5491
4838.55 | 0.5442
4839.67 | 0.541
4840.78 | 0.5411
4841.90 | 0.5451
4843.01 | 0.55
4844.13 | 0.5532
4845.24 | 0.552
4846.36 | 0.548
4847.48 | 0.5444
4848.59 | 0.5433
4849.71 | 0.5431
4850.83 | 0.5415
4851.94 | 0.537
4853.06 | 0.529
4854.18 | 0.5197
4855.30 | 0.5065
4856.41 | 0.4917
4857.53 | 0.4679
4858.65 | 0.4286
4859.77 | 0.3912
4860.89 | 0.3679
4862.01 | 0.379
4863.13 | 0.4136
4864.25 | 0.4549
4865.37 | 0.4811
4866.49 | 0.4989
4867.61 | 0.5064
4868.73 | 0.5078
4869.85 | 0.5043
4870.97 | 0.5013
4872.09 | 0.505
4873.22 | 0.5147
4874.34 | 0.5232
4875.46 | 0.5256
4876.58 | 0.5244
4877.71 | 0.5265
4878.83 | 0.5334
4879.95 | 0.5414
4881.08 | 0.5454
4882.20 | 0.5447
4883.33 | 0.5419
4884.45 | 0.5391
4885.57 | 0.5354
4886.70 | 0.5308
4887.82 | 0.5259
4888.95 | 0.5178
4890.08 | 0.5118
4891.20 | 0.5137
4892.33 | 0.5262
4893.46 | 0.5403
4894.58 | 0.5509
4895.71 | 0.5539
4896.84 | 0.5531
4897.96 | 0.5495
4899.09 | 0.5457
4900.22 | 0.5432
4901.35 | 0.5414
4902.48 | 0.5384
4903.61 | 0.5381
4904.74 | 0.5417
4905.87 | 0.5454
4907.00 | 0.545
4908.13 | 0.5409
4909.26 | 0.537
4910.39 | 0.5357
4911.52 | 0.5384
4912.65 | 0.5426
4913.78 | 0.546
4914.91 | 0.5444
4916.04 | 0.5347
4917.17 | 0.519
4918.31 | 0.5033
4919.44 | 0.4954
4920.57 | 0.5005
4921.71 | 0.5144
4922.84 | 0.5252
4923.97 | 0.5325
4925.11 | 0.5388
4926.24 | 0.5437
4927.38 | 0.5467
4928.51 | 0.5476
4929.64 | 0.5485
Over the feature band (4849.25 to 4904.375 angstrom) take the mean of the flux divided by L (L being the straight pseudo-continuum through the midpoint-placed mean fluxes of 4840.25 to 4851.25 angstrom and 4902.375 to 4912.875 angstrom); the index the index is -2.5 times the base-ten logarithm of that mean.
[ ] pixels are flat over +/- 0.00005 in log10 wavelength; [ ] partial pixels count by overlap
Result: 0.07 mag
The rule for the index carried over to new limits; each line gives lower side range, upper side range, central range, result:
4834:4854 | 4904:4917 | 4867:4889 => 0.04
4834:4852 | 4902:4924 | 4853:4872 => 0.16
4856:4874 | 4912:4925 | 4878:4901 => -0.10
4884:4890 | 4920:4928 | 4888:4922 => -0.01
